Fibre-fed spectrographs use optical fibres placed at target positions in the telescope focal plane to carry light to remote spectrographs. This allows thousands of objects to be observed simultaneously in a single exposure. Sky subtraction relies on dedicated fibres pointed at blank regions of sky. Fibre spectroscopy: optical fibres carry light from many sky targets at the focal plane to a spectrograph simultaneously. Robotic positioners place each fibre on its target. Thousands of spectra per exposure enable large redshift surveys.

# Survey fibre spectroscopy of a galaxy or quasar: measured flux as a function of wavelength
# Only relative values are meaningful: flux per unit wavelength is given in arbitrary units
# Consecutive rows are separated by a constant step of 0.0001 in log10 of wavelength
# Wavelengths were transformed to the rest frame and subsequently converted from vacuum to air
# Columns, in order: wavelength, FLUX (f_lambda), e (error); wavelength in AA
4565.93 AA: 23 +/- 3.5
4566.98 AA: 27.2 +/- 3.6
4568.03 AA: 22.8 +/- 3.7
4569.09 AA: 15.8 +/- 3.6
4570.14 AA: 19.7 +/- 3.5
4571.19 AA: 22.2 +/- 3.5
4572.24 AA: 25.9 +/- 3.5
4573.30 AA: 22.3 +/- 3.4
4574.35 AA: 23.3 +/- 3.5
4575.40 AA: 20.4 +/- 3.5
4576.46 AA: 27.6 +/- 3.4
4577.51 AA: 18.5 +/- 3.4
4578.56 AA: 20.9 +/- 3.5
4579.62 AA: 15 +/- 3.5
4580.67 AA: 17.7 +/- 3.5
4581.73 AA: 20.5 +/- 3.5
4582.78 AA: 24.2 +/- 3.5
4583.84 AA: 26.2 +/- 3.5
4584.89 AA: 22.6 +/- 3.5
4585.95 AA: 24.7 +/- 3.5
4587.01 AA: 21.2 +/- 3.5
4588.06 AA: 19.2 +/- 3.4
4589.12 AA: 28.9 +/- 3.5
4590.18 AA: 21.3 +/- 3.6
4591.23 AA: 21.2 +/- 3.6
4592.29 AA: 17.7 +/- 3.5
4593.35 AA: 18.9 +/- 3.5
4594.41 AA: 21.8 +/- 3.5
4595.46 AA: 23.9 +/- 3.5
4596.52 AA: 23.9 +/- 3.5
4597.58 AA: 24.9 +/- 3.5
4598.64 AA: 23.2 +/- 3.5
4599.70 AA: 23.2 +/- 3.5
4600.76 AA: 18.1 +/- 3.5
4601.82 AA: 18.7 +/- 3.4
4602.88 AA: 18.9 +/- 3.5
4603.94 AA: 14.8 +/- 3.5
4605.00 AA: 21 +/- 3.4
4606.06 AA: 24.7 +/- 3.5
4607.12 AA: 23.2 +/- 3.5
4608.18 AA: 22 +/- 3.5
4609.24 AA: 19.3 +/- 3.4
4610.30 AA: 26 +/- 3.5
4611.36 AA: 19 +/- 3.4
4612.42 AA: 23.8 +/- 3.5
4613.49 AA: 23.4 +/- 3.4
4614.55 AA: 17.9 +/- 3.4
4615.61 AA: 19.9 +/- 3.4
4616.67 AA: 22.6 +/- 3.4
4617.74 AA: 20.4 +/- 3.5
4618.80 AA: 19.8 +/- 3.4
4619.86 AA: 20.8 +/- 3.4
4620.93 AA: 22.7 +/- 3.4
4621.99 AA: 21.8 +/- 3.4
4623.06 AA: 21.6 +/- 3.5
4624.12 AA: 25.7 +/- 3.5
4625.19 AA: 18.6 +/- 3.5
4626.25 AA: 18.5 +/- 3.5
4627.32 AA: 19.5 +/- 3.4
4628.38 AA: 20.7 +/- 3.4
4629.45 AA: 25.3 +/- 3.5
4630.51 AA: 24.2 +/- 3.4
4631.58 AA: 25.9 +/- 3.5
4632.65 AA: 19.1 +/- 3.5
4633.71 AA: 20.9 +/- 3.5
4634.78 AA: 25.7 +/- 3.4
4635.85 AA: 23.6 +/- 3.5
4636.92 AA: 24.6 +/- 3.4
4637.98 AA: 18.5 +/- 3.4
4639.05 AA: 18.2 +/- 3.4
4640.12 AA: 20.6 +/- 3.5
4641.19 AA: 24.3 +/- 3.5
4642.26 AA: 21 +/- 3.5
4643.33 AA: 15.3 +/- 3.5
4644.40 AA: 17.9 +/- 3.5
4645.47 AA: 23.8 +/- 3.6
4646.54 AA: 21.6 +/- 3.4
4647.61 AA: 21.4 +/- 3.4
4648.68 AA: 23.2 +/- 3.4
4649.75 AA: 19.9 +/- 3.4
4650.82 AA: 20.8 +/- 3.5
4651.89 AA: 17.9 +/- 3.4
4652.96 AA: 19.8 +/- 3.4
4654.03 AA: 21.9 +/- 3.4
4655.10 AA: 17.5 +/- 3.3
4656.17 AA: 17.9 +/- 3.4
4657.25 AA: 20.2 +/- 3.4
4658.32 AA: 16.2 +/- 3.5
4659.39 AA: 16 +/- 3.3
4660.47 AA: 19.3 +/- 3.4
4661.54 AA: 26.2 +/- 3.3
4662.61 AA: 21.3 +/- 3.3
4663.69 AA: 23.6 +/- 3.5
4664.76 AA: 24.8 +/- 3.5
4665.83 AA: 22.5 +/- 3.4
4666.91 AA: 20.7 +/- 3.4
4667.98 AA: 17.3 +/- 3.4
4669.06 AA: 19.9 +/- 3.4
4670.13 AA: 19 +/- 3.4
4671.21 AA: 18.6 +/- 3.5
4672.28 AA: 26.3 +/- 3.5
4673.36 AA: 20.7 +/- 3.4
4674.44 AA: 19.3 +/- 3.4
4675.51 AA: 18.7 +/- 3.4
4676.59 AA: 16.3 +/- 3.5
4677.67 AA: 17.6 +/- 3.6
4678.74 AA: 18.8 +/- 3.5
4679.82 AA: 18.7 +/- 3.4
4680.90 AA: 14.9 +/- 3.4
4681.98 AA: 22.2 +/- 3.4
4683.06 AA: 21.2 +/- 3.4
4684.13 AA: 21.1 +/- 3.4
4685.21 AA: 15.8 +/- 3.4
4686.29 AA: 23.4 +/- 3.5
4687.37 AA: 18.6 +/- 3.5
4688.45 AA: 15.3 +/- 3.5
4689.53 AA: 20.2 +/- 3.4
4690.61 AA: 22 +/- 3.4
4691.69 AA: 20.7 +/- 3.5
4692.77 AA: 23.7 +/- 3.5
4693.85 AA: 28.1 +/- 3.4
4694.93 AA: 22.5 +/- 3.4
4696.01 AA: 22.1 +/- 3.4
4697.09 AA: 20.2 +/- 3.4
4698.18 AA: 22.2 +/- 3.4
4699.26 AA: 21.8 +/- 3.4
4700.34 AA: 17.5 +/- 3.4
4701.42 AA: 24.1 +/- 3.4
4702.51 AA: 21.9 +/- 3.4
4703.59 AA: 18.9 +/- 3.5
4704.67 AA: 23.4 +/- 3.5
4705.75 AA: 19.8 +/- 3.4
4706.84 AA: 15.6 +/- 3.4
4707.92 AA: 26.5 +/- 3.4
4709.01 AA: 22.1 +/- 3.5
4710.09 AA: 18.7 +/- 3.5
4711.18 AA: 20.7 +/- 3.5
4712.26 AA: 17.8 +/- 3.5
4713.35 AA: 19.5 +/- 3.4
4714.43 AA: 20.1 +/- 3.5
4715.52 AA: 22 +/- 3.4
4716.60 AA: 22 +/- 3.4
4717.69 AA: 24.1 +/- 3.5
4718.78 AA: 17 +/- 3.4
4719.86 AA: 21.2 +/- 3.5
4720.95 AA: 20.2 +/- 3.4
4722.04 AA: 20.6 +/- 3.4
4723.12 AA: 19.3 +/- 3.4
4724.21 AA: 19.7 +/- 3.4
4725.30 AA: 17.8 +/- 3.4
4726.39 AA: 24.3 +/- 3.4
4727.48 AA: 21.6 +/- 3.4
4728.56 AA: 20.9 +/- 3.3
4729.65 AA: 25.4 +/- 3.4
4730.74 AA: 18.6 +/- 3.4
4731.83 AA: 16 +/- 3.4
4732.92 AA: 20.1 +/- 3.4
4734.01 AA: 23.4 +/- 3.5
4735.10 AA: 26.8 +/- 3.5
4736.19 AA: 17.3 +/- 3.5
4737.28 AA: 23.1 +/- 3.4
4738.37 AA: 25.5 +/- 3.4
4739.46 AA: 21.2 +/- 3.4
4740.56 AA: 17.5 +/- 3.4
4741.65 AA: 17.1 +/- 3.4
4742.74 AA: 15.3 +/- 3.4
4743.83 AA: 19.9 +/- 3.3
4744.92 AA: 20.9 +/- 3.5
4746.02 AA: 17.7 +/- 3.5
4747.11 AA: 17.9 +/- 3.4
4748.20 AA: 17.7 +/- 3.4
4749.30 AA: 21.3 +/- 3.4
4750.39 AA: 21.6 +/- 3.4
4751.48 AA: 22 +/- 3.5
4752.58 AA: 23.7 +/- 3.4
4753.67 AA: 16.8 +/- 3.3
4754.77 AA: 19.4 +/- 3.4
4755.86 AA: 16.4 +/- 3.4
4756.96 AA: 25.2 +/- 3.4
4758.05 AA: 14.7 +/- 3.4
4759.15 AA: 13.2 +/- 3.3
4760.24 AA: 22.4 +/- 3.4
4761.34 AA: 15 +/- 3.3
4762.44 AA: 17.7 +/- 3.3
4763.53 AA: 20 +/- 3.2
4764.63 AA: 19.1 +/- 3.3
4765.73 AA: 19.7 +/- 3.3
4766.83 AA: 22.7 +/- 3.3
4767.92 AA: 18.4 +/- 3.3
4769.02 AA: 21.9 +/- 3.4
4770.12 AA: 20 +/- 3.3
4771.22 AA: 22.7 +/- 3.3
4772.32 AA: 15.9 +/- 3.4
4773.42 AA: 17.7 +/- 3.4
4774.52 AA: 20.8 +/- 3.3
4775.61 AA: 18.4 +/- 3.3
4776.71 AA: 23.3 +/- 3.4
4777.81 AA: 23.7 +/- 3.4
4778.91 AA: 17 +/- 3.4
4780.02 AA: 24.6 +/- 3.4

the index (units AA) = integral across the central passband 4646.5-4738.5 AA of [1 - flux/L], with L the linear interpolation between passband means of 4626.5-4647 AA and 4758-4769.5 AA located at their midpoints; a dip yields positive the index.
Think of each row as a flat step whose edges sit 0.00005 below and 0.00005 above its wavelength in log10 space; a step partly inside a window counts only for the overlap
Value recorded -1.3 AA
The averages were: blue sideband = 21.6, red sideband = 18.8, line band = 20.6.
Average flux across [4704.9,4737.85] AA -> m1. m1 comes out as 20.8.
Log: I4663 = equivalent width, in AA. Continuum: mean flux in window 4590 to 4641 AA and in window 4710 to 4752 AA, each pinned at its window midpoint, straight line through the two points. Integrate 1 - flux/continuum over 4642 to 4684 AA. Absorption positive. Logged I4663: 2.0 AA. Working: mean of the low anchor 21.5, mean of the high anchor 20.4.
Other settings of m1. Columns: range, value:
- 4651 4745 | 20.4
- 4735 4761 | 19.6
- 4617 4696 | 20.7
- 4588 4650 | 21.5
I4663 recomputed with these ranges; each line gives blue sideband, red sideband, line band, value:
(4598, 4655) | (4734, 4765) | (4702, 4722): -0.6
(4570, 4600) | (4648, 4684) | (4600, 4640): -0.3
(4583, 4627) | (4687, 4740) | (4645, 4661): 1.2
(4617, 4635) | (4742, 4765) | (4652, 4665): 0.5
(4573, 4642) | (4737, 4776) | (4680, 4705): -0.6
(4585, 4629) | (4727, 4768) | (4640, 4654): 0.2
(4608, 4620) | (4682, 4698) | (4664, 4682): 1.2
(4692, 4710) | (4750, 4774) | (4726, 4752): -0.3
